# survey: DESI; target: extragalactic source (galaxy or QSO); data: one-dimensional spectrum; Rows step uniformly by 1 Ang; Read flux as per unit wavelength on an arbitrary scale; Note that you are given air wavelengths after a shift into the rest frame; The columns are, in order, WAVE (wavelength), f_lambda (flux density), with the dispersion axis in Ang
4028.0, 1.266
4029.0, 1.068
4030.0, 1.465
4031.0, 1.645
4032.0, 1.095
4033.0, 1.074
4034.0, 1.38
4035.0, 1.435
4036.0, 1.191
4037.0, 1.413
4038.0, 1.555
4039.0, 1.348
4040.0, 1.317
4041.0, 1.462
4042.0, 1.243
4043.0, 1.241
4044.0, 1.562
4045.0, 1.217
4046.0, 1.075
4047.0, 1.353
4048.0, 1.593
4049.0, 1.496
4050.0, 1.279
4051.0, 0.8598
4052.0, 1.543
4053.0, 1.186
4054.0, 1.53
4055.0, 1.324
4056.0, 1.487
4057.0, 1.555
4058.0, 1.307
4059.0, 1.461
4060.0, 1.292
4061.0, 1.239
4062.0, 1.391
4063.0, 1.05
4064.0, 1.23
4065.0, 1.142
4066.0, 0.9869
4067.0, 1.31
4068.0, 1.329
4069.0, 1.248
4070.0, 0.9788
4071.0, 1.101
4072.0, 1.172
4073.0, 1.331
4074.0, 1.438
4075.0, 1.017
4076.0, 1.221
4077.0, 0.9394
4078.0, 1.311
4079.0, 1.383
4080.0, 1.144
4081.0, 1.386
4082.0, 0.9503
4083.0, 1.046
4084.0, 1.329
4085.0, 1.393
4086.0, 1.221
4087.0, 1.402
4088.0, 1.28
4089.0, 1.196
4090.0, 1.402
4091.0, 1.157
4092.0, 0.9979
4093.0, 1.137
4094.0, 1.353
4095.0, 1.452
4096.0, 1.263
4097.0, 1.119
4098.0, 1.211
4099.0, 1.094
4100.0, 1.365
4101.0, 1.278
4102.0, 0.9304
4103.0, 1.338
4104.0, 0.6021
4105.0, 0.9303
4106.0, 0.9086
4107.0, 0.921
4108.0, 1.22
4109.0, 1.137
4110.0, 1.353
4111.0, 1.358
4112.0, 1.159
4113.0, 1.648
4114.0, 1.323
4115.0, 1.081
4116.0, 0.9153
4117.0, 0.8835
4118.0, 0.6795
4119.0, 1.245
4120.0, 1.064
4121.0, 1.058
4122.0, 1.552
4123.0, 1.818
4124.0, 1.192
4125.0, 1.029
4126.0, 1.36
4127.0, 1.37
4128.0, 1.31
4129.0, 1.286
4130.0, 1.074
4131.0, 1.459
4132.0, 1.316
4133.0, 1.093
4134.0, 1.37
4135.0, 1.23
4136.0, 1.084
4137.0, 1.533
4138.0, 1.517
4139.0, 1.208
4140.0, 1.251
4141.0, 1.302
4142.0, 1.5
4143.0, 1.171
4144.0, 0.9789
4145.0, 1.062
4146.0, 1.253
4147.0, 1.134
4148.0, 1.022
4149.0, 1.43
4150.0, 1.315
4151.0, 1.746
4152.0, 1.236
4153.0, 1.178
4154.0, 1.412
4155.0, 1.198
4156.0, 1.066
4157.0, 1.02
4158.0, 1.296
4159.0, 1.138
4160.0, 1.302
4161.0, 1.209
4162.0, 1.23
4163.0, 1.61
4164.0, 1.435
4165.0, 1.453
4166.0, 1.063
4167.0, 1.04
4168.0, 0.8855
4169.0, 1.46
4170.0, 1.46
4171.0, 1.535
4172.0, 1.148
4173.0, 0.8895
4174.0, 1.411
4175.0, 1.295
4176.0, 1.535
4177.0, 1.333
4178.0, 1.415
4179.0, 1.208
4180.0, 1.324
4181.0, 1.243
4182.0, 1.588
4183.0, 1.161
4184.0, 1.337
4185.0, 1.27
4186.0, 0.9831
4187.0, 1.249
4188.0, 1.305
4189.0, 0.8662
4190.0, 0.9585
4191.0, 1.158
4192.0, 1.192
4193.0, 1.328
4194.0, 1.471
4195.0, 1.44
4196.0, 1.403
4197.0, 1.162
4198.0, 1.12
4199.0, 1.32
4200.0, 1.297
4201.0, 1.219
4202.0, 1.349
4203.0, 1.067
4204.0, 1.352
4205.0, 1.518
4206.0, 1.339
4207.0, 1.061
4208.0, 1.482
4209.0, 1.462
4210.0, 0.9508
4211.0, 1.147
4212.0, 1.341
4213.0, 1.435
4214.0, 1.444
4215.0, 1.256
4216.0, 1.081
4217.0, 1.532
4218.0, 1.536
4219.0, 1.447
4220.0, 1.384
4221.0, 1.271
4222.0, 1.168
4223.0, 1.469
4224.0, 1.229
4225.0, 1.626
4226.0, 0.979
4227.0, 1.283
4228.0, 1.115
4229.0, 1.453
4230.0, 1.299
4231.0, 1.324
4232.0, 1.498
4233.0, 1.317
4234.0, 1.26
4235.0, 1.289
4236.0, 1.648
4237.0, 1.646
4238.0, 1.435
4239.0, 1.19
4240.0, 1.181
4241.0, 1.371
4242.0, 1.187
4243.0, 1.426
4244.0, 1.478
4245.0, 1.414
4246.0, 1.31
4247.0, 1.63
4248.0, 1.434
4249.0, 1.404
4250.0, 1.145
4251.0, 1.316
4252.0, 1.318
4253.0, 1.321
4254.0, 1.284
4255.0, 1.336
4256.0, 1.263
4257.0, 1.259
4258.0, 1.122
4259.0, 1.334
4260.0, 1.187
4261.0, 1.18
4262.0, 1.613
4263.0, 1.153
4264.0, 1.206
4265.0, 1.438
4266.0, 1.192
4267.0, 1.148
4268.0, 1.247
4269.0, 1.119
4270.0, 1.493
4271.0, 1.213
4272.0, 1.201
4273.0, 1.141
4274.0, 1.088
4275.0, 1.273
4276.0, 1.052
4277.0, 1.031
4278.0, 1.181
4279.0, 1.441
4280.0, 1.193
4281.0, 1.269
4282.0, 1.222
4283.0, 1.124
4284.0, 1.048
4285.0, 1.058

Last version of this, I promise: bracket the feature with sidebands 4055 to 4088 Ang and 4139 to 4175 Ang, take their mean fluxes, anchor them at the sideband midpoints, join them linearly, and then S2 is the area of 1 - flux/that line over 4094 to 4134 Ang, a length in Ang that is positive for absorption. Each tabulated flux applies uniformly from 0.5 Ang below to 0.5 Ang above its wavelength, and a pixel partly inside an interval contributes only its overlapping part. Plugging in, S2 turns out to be 1.76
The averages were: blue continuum 1.25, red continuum 1.25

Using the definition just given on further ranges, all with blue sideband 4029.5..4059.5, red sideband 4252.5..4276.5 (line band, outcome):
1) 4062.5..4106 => 4.9 Ang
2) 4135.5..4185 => 0.7 Ang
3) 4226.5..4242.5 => -1.1 Ang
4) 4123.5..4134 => 0.5 Ang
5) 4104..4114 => 1.2 Ang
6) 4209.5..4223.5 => -0.6 Ang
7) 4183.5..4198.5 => 0.8 Ang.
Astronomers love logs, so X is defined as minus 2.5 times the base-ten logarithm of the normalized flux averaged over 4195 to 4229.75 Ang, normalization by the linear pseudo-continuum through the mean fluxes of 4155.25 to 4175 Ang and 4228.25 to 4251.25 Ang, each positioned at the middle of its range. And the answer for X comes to 0.02 mag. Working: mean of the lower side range 1.25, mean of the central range 1.3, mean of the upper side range 1.37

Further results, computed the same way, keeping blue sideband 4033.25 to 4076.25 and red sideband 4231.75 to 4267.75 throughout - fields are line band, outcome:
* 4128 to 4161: 0.048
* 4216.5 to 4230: -0.015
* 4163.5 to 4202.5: 0.046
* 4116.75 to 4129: 0.074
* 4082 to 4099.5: 0.064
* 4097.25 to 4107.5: 0.228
